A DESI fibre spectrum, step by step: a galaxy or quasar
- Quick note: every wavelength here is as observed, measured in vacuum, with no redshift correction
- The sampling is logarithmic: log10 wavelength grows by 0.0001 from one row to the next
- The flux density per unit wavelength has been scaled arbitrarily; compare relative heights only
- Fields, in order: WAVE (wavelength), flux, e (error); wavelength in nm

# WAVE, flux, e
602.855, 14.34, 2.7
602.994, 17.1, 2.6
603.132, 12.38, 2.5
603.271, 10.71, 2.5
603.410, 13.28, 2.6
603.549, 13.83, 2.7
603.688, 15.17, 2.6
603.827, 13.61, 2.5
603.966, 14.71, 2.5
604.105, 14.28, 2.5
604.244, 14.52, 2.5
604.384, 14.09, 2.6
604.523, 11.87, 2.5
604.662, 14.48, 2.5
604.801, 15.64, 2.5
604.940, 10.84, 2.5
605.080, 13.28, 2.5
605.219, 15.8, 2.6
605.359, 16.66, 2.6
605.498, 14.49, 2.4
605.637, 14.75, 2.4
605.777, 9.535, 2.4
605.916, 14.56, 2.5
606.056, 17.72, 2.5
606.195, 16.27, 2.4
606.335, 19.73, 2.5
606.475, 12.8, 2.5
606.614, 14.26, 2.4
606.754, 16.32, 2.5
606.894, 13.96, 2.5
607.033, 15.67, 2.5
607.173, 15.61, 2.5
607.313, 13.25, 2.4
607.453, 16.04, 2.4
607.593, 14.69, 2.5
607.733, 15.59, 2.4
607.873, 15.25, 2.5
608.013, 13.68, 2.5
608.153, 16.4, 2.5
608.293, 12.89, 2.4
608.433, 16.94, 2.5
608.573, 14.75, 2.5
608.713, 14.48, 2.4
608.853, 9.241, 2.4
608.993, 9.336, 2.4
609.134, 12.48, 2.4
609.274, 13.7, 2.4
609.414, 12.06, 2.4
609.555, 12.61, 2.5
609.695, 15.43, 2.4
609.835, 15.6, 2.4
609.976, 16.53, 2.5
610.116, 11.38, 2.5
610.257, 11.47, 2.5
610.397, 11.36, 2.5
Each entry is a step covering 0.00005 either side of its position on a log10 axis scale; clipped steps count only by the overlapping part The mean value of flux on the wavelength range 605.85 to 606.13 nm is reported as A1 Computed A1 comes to 16.2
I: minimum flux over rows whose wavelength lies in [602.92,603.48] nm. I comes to 10.71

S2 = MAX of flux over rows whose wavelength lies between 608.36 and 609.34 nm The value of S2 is 16.94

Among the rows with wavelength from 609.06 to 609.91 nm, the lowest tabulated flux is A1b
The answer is 12.06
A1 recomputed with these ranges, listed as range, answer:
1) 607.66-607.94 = 15.4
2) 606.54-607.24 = 15.2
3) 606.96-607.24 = 15.6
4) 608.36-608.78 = 15.4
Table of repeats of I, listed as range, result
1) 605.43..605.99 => 9.535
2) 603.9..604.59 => 11.87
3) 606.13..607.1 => 12.8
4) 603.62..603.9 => 13.61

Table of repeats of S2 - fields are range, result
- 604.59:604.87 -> 15.64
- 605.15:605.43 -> 16.66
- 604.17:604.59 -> 14.52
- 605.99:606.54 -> 19.73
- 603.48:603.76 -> 15.17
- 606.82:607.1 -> 15.67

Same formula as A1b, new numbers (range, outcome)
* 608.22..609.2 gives 9.241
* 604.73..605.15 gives 10.84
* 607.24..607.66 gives 13.25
